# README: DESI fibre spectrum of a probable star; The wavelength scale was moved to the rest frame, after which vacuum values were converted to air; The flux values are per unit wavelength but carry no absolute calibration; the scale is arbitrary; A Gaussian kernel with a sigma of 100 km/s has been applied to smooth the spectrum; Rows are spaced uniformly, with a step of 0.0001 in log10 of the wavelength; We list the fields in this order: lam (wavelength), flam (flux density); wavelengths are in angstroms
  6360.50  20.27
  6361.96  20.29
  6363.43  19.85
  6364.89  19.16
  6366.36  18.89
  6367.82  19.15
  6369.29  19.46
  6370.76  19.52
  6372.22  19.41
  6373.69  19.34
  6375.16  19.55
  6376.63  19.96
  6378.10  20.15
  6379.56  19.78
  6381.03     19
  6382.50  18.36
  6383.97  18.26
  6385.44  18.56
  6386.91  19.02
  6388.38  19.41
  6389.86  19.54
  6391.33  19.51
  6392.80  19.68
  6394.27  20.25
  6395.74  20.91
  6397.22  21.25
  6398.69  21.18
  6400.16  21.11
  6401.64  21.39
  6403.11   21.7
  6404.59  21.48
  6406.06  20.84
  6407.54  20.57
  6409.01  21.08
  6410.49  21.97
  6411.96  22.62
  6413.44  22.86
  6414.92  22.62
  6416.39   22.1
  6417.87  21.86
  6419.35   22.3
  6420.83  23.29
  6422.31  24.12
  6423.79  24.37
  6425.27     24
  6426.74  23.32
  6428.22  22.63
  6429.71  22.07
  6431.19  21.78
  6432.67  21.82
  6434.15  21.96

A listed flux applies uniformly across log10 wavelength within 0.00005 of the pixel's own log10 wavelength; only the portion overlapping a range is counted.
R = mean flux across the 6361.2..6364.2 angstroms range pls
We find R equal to 20.1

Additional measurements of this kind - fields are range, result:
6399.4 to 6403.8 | 21.4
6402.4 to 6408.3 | 21.1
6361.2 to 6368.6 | 19.5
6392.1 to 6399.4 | 20.7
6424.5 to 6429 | 23.3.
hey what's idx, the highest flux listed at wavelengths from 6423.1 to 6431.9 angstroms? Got 24.37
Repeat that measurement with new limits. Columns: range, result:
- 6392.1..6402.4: 21.39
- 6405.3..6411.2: 21.97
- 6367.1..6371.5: 19.52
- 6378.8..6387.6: 19.78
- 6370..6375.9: 19.55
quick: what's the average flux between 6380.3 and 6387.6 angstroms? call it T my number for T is 18.6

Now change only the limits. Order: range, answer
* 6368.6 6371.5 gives 19.5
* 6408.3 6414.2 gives 22.1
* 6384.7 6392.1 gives 19.2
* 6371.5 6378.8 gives 19.7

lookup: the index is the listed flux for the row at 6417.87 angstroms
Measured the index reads 21.86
